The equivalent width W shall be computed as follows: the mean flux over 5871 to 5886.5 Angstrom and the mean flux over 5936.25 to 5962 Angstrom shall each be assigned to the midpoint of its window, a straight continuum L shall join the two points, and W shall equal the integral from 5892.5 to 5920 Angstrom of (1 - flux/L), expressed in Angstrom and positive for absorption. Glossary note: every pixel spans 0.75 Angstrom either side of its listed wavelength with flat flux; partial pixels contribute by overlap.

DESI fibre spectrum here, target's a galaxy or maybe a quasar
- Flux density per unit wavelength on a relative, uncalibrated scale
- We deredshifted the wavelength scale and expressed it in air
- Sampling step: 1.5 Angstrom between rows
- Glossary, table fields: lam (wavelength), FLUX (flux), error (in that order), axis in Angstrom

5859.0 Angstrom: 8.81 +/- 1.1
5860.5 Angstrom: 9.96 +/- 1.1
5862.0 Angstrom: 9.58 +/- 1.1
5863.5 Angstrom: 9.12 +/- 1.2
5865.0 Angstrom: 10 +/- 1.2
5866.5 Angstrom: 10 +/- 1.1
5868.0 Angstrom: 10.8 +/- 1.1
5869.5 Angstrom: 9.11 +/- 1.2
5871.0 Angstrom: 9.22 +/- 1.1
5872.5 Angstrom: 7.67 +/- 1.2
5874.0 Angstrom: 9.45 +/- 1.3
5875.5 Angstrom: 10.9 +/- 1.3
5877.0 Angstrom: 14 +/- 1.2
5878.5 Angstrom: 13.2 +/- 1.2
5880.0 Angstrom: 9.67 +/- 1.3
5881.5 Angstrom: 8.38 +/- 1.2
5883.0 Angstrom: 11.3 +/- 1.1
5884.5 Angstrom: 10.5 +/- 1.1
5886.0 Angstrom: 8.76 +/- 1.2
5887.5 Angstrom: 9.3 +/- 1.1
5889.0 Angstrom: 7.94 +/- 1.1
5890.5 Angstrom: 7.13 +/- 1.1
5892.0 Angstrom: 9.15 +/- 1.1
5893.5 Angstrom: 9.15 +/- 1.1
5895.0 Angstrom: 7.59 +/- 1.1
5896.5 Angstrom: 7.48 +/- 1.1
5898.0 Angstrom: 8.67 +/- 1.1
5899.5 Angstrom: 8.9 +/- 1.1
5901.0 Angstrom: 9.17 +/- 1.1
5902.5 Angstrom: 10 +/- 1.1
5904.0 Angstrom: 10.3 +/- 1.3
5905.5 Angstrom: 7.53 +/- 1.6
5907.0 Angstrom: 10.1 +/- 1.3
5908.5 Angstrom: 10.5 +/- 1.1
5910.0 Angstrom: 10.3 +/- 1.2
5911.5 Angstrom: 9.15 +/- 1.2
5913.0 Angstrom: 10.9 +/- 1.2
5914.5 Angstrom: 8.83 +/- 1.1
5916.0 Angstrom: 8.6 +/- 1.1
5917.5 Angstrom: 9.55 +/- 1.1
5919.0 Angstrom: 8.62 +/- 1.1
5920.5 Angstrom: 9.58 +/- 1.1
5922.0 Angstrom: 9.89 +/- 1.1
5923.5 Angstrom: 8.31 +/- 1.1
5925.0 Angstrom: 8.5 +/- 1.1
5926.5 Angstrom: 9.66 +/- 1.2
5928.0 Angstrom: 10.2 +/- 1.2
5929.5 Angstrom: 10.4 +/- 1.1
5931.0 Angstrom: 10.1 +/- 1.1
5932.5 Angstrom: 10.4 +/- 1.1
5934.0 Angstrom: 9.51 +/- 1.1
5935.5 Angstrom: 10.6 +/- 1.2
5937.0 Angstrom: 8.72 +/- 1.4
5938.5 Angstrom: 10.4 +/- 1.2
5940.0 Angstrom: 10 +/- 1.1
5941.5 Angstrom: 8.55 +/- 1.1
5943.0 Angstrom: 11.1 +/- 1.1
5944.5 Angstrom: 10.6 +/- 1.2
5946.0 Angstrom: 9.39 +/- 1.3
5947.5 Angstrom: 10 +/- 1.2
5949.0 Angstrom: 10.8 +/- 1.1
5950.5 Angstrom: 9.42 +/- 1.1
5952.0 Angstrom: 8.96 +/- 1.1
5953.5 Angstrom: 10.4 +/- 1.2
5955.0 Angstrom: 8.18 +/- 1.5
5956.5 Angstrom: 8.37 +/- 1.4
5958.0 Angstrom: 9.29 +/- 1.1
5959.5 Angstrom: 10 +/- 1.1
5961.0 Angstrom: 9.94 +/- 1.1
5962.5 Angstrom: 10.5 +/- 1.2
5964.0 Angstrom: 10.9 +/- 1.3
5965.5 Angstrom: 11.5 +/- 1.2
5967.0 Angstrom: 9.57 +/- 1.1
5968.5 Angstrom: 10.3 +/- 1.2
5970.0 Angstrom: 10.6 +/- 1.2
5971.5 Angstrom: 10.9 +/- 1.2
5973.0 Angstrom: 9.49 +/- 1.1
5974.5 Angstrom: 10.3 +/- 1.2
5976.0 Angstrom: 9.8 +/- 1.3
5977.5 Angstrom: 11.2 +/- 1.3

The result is 2.4 Angstrom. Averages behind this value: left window 10.4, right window 9.66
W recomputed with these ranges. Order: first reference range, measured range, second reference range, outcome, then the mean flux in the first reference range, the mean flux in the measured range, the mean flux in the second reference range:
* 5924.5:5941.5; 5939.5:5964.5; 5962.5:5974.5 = 1.0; 9.82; 9.78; 10.5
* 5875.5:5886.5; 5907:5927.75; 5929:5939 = 1.7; 10.9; 9.46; 10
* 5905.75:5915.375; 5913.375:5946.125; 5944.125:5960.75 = 0.2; 9.82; 9.63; 9.57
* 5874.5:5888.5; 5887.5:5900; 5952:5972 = 2.6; 10.6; 8.3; 9.98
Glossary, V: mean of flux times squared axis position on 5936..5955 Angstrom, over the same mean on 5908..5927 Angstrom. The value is 1.05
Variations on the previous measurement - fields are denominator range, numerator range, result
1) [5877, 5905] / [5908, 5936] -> 1.04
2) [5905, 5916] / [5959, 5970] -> 1.11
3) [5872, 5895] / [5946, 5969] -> 1.04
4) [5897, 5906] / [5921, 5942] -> 1.07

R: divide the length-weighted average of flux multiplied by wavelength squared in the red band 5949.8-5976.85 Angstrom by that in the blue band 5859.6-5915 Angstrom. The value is 1.06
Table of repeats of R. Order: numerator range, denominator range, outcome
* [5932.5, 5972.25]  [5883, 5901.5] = 1.16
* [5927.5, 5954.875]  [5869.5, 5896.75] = 1.06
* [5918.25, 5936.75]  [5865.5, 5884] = 0.95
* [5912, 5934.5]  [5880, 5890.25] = 1.04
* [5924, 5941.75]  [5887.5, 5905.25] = 1.14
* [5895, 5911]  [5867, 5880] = 0.89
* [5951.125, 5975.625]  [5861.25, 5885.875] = 1.01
